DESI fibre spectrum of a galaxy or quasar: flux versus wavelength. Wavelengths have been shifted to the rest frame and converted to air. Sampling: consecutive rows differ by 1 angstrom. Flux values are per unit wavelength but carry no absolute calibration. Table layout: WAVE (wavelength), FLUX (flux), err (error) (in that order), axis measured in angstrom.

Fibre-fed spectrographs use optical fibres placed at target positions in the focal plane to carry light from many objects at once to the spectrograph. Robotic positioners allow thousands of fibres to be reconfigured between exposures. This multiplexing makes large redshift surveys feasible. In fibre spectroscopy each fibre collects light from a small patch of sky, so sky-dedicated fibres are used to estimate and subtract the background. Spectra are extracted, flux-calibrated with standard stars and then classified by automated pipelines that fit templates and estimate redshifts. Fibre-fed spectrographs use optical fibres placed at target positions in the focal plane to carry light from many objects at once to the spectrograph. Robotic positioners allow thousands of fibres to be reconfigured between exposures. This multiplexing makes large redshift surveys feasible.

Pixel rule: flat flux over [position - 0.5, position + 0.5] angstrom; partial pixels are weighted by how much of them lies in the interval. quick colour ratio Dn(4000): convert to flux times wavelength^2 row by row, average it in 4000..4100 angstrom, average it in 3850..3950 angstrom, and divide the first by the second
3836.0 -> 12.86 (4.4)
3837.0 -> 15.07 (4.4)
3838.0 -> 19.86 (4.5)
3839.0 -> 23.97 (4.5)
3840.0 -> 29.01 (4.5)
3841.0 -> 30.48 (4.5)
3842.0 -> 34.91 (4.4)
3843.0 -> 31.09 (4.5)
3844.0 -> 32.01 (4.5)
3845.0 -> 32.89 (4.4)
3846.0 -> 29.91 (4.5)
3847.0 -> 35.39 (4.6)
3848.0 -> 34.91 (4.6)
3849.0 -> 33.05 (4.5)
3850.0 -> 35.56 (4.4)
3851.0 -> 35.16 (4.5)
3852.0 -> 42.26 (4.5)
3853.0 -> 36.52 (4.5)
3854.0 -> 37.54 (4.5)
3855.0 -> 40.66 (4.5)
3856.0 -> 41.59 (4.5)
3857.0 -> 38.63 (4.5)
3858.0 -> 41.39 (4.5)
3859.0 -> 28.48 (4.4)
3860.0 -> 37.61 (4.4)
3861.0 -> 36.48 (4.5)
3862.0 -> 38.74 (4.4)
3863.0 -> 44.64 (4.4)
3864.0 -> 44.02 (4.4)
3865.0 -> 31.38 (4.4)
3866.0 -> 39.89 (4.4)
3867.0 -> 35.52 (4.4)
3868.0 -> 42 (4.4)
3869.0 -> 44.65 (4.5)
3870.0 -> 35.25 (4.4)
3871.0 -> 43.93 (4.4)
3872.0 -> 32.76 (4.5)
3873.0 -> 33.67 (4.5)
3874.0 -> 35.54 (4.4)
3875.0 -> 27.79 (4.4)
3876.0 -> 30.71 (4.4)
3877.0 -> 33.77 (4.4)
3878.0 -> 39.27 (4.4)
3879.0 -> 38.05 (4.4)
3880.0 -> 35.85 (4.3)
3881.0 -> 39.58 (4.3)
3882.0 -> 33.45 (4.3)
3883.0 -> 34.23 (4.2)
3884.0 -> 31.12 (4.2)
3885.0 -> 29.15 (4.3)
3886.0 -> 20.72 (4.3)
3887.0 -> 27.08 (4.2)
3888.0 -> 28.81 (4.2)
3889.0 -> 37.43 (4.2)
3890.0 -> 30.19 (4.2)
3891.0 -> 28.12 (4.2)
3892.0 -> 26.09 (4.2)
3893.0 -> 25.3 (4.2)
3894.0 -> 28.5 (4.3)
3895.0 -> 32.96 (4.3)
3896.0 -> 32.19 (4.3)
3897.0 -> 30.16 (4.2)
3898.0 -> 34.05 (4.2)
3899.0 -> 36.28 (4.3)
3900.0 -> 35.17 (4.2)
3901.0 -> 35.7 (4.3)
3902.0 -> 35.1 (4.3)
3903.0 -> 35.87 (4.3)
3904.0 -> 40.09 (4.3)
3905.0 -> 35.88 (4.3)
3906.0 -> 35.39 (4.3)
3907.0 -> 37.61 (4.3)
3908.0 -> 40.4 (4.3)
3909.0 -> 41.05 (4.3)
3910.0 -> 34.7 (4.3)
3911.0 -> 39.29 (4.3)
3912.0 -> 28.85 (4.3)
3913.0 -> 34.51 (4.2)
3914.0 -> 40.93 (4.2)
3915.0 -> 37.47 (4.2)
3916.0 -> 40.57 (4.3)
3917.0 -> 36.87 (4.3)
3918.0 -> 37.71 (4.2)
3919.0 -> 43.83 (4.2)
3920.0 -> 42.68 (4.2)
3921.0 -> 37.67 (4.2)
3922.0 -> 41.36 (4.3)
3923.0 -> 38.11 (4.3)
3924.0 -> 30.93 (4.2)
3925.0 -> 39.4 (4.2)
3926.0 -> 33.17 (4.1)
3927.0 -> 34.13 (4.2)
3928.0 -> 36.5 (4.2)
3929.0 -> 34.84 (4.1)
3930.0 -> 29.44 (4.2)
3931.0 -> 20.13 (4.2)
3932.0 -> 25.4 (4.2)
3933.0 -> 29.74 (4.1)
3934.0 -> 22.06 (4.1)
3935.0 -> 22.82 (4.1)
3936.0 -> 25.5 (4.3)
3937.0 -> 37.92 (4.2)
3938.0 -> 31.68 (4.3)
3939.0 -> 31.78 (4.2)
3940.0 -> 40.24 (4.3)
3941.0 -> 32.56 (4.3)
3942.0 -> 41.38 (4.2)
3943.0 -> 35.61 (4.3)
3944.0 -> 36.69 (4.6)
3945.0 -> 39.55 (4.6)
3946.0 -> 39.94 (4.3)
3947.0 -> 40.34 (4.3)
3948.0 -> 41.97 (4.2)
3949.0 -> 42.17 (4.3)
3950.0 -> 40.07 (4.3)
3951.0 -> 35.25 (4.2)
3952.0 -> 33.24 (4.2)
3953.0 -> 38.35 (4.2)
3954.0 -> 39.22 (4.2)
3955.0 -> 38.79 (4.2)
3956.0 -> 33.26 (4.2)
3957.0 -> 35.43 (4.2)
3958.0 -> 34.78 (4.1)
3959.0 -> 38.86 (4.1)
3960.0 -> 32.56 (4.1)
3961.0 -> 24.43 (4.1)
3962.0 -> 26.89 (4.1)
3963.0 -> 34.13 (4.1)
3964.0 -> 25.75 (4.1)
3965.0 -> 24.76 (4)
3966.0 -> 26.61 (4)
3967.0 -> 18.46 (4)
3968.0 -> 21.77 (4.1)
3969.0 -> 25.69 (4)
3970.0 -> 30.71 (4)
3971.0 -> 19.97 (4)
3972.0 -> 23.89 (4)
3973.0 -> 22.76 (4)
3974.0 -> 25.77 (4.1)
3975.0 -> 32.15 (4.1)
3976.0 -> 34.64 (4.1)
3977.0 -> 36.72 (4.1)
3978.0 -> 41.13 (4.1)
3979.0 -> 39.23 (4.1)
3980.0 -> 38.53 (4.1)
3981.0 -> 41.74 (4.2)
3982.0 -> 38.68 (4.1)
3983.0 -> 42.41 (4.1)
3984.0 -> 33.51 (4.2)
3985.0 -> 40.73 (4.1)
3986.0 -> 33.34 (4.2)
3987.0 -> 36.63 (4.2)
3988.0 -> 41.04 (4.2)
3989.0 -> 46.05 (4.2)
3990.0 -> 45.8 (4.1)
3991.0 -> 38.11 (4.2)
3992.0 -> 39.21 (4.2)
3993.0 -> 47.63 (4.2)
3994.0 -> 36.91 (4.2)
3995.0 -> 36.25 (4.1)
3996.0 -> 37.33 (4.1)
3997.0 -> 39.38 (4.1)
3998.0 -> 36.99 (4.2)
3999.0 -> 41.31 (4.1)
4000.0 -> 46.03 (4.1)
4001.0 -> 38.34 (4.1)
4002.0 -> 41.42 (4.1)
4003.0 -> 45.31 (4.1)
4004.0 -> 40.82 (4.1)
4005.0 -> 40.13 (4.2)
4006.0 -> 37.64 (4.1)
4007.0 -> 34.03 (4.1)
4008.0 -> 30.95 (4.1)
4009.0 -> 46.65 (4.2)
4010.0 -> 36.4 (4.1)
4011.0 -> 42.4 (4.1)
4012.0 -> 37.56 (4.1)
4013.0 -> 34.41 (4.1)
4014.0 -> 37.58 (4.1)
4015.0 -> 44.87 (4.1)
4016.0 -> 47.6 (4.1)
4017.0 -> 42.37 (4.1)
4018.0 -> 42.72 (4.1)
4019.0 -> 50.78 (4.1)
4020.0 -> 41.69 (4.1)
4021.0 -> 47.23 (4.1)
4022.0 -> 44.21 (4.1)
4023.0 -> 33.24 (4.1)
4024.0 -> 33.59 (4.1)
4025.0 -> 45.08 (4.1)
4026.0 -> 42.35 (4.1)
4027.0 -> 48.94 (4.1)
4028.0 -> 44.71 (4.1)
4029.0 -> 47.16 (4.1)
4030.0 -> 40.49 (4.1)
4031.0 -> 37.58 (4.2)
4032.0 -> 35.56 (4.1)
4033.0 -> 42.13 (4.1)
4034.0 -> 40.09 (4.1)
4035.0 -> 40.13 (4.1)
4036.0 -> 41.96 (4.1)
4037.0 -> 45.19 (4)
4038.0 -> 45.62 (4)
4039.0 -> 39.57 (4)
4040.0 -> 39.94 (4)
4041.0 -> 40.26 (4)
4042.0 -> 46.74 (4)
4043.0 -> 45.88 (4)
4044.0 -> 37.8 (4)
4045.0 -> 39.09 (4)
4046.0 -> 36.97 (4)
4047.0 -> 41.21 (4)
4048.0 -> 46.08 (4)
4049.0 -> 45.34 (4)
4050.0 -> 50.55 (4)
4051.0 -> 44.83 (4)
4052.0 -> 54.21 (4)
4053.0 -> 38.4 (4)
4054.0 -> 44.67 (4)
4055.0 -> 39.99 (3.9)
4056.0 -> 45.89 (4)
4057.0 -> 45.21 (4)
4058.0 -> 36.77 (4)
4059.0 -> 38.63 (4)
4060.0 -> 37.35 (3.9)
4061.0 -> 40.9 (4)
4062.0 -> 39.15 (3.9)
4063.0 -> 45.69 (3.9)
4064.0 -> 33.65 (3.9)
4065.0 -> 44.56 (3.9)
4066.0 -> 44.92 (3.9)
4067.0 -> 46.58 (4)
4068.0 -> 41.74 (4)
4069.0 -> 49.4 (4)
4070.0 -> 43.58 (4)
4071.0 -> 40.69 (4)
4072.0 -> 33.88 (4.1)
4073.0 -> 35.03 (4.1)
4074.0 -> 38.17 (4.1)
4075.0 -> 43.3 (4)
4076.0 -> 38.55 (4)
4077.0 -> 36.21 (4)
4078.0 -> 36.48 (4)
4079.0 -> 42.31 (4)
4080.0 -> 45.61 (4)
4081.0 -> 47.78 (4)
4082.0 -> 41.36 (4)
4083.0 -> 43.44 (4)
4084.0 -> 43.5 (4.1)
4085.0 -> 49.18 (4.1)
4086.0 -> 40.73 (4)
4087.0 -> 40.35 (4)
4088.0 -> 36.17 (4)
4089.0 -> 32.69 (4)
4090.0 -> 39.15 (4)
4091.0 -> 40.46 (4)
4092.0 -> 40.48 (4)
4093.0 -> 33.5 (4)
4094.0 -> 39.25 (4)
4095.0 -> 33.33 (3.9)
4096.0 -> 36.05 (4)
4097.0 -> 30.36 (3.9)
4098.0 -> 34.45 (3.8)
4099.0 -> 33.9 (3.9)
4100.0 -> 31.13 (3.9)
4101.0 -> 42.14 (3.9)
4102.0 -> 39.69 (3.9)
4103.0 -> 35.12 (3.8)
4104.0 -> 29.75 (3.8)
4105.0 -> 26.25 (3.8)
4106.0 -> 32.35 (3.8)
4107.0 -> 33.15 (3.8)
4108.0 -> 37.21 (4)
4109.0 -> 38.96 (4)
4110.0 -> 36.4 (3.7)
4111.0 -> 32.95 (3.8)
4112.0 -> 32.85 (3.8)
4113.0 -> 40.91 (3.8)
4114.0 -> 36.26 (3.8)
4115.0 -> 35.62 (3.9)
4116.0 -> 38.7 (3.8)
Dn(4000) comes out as 1.25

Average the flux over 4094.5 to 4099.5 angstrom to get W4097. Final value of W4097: 33.6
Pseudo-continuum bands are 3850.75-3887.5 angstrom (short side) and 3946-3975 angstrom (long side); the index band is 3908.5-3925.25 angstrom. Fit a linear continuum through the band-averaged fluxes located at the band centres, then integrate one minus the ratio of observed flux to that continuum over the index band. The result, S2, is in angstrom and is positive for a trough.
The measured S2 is -2.1 angstrom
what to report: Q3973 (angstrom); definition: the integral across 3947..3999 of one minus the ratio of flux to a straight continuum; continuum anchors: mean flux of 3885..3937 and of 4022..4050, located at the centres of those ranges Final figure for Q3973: 3.9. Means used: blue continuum 33.5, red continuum 41.8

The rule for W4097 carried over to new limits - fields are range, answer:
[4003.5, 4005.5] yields 40.5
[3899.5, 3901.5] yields 35.4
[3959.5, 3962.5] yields 28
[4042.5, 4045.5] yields 40.9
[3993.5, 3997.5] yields 37.5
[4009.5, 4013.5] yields 37.7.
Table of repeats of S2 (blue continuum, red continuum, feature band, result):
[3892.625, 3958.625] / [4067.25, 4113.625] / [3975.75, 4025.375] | -4.8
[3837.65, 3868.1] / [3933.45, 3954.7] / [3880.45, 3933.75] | 2.3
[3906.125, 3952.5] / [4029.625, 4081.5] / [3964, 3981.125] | 3.8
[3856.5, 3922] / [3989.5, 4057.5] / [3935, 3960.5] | 1.2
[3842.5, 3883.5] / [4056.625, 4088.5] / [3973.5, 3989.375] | 0.7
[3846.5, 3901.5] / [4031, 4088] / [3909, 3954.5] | 1.9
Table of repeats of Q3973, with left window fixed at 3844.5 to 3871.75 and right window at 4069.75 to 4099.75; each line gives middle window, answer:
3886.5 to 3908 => 2.8 angstrom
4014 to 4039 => -2.6 angstrom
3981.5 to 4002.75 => -0.8 angstrom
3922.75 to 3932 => 1.4 angstrom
